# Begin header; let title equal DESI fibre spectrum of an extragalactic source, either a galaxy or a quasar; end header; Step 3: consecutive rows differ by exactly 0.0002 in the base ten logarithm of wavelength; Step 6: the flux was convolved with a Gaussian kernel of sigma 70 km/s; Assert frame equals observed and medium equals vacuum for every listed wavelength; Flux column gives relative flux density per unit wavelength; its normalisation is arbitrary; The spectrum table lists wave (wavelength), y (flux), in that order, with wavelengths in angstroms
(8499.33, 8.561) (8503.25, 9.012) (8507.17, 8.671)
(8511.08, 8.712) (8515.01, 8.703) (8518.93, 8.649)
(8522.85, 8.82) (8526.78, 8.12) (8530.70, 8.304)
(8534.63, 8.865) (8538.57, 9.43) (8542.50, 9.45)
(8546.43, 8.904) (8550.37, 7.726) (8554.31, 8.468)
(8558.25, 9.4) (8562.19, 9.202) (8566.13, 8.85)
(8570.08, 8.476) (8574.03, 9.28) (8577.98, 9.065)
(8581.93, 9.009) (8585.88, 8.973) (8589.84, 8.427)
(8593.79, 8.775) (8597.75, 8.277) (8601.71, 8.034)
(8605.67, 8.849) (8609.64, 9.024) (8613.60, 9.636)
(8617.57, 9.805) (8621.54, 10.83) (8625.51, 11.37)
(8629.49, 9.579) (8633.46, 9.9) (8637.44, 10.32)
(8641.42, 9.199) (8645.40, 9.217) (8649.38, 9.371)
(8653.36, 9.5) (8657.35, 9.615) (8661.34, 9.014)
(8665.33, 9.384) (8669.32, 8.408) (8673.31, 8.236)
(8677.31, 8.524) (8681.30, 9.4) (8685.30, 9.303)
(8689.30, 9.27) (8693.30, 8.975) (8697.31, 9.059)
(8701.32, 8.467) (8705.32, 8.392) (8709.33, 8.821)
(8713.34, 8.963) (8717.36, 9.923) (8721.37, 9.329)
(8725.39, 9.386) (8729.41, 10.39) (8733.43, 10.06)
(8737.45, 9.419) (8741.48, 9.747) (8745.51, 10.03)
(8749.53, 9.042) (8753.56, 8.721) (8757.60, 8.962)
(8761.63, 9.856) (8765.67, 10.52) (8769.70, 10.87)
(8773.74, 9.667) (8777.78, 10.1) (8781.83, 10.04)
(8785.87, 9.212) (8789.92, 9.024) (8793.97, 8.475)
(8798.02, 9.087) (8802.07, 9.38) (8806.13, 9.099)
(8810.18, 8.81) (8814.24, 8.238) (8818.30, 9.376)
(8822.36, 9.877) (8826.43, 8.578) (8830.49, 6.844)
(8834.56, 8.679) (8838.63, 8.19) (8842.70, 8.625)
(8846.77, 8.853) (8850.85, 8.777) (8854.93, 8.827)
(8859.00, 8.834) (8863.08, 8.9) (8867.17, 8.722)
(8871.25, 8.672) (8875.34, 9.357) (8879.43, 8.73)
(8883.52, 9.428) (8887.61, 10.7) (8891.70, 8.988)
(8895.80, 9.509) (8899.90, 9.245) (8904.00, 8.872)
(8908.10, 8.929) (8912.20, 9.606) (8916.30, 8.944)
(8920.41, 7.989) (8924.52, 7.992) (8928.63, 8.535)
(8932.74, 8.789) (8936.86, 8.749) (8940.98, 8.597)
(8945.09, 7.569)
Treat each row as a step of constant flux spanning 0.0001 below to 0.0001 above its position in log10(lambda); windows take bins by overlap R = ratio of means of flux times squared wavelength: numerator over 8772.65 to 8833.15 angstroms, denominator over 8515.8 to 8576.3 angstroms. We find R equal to 1.09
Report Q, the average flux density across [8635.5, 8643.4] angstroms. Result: 9.75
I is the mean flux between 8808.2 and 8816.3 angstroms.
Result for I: 8.52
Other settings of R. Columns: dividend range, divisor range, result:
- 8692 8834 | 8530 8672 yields 1.05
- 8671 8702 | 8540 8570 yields 1.04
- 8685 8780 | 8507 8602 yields 1.13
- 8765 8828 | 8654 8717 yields 1.07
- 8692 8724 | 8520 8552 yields 1.07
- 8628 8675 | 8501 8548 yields 1.09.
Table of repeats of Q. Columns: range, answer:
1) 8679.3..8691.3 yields 9.33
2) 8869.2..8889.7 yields 9.38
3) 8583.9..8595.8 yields 8.73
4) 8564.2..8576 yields 8.86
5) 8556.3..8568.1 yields 9.15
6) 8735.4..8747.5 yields 9.73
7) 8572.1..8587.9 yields 9.08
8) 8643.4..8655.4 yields 9.37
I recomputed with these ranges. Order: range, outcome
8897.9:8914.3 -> 9.17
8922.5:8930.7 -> 8.27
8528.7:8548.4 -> 8.99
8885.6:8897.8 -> 9.73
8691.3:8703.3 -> 8.83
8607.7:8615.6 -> 9.34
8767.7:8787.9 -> 9.97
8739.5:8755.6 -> 9.38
